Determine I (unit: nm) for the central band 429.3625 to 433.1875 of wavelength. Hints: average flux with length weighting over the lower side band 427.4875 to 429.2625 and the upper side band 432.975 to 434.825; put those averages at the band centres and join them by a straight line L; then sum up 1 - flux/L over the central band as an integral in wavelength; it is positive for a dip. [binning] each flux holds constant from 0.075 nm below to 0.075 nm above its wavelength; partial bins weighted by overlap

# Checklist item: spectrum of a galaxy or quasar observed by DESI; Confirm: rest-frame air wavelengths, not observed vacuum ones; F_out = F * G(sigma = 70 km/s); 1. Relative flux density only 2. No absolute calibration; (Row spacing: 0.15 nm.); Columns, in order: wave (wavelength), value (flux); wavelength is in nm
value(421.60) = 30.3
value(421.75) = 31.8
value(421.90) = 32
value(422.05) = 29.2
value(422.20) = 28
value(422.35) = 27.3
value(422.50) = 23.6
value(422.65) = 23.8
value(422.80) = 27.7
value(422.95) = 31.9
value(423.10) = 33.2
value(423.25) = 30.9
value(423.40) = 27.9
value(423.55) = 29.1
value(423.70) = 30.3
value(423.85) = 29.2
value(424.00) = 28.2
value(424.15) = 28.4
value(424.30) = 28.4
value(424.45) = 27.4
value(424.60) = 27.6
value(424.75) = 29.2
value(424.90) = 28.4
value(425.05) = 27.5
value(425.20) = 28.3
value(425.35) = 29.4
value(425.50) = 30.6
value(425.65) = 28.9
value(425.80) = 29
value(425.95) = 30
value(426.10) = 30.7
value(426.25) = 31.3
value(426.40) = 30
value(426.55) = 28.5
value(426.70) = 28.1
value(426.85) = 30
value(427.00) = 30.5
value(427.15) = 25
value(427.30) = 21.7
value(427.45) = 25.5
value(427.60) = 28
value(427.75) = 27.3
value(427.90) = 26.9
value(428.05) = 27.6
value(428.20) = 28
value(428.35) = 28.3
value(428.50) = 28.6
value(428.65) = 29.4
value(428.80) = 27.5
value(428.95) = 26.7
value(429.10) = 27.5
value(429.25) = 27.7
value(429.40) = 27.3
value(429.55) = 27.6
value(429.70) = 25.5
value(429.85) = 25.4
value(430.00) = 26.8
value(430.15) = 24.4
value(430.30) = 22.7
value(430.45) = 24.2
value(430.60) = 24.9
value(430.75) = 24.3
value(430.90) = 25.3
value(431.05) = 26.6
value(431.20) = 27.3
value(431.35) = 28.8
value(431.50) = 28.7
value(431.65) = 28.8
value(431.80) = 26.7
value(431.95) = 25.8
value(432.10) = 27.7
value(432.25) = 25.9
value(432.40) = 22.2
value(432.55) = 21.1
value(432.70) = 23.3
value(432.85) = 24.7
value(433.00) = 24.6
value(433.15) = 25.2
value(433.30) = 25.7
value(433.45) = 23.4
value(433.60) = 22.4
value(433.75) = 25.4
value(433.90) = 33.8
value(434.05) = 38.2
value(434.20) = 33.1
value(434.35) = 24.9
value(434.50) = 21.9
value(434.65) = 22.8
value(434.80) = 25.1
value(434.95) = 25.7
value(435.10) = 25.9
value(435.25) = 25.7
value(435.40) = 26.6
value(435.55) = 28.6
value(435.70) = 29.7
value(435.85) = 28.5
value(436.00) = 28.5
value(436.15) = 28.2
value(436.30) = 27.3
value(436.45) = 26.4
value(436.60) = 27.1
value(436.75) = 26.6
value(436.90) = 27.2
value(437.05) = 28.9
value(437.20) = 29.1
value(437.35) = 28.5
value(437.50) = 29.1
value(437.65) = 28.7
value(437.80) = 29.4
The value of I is 0.23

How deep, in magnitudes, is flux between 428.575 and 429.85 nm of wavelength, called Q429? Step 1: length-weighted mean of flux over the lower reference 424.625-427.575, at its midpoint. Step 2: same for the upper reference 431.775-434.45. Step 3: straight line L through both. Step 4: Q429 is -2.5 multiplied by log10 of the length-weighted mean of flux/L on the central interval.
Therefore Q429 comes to 0.01 mag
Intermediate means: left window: 28.5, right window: 26.3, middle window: 27.3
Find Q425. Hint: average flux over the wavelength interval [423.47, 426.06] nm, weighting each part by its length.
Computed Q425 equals 28.8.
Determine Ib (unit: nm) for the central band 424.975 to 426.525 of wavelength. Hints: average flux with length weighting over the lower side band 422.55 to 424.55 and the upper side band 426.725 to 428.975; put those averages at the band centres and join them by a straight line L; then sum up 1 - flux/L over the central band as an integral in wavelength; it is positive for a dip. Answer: -0.08 nm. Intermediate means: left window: 28.9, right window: 27.4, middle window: 29.5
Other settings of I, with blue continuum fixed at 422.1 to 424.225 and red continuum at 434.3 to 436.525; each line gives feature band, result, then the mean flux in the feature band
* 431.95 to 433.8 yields 0.172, 24.3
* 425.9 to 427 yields -0.074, 29.8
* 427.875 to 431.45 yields 0.100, 26.6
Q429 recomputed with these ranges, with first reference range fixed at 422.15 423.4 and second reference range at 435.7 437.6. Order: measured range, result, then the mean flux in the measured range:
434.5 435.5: 0.12 mag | 25.1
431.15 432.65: 0.08 mag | 26.2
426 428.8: 0.00 mag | 28.1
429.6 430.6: 0.13 mag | 24.9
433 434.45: 0.01 mag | 27.7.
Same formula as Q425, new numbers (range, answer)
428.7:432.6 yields 26.1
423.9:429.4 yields 28.2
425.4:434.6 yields 27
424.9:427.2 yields 29.2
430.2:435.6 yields 26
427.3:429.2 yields 27.4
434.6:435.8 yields 26.4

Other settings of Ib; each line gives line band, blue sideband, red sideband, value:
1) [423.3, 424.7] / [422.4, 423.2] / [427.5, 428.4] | -0.028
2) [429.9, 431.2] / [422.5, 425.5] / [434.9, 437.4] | 0.141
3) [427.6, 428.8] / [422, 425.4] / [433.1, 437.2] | -0.001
